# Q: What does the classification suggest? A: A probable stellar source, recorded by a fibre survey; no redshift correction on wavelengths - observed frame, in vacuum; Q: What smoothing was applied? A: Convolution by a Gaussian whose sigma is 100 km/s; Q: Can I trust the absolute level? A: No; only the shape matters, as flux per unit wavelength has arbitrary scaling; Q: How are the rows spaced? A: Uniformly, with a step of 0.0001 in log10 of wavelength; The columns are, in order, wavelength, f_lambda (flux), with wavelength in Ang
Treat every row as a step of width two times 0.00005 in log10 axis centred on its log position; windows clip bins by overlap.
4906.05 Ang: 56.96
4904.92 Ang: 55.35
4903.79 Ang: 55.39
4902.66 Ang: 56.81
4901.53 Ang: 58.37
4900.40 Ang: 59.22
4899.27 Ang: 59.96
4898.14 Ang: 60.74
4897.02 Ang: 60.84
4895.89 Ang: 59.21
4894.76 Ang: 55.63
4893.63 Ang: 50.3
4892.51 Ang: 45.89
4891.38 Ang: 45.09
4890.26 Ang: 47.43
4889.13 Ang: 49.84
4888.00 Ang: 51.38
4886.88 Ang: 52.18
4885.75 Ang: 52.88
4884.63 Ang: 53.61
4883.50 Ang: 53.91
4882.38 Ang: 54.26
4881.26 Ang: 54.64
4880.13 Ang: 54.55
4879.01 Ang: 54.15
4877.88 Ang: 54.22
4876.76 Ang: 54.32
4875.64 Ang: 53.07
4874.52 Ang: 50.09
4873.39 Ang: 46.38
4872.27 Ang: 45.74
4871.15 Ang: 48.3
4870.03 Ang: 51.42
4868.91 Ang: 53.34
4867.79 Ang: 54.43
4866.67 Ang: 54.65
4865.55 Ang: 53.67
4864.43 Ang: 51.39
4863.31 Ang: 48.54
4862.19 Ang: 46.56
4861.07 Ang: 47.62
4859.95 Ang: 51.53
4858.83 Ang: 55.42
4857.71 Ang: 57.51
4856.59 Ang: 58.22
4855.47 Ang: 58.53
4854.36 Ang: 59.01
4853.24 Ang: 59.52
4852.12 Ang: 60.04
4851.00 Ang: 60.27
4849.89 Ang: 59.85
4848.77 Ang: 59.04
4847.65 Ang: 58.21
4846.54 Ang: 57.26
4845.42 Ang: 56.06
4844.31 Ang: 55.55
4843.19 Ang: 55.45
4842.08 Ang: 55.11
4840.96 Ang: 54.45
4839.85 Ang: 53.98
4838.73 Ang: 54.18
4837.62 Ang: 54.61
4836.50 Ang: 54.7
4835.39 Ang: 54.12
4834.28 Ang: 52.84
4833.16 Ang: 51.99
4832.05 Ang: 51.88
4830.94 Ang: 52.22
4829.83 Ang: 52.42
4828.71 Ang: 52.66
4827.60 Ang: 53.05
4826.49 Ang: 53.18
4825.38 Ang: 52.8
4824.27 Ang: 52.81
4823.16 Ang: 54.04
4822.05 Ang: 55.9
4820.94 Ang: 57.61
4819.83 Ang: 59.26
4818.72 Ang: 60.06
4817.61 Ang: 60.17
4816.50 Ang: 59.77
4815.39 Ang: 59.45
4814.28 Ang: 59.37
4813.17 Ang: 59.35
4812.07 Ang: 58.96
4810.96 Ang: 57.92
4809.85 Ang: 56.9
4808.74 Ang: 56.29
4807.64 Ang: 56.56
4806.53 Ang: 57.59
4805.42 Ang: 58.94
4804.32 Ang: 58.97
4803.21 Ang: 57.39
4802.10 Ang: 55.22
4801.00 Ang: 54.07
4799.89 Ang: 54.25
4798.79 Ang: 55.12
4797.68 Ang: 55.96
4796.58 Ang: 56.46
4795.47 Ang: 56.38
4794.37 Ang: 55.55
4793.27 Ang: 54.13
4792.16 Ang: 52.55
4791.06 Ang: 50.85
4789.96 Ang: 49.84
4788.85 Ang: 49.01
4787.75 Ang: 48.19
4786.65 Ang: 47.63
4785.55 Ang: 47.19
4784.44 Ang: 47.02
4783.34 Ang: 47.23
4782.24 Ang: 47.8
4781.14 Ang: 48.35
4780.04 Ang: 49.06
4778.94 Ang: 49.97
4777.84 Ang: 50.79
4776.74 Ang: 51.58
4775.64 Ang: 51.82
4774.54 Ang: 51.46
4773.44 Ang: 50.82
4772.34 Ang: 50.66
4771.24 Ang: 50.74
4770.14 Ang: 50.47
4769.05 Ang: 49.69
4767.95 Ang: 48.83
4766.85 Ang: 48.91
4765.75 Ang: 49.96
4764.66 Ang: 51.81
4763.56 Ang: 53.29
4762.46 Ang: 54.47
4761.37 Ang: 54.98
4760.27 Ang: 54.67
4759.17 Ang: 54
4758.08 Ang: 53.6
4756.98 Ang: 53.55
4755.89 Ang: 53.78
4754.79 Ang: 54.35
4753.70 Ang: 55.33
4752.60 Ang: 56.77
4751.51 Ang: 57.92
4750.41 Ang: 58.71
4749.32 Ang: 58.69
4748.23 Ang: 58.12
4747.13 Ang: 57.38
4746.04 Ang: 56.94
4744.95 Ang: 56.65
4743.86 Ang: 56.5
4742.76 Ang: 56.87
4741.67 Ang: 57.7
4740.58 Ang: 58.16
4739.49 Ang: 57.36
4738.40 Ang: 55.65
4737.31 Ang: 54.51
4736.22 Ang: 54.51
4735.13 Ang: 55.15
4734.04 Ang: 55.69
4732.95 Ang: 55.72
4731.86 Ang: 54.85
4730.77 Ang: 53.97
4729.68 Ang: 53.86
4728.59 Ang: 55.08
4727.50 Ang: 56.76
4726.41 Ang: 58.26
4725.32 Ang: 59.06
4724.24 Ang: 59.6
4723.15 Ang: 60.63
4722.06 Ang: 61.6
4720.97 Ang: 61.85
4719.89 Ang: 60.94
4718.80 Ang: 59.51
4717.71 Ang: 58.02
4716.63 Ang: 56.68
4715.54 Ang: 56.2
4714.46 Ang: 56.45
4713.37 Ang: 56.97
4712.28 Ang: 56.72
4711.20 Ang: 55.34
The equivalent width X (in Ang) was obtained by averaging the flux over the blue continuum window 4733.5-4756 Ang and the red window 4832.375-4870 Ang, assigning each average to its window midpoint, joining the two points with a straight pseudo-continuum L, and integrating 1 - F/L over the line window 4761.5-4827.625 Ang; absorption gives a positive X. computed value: 2.7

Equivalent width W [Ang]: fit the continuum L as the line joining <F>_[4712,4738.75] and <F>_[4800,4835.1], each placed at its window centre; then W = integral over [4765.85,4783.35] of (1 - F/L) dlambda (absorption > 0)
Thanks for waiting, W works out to 2.0 Ang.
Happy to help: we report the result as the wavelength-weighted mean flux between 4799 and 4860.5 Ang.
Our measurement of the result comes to 56.3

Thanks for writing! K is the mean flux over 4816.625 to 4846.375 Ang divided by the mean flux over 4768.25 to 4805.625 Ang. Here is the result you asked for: 1.06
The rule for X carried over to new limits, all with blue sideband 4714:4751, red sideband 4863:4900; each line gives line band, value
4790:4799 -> 0.17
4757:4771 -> 1.05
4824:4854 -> -0.66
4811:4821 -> -0.85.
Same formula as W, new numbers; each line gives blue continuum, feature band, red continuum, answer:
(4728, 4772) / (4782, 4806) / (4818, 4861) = 1.0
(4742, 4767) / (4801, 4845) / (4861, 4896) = -2.2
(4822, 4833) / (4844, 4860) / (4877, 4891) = -1.6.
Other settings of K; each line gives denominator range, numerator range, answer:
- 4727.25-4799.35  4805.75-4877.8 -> 1.03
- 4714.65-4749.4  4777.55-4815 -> 0.94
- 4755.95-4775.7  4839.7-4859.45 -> 1.11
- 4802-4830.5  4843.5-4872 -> 0.97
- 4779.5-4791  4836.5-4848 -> 1.15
